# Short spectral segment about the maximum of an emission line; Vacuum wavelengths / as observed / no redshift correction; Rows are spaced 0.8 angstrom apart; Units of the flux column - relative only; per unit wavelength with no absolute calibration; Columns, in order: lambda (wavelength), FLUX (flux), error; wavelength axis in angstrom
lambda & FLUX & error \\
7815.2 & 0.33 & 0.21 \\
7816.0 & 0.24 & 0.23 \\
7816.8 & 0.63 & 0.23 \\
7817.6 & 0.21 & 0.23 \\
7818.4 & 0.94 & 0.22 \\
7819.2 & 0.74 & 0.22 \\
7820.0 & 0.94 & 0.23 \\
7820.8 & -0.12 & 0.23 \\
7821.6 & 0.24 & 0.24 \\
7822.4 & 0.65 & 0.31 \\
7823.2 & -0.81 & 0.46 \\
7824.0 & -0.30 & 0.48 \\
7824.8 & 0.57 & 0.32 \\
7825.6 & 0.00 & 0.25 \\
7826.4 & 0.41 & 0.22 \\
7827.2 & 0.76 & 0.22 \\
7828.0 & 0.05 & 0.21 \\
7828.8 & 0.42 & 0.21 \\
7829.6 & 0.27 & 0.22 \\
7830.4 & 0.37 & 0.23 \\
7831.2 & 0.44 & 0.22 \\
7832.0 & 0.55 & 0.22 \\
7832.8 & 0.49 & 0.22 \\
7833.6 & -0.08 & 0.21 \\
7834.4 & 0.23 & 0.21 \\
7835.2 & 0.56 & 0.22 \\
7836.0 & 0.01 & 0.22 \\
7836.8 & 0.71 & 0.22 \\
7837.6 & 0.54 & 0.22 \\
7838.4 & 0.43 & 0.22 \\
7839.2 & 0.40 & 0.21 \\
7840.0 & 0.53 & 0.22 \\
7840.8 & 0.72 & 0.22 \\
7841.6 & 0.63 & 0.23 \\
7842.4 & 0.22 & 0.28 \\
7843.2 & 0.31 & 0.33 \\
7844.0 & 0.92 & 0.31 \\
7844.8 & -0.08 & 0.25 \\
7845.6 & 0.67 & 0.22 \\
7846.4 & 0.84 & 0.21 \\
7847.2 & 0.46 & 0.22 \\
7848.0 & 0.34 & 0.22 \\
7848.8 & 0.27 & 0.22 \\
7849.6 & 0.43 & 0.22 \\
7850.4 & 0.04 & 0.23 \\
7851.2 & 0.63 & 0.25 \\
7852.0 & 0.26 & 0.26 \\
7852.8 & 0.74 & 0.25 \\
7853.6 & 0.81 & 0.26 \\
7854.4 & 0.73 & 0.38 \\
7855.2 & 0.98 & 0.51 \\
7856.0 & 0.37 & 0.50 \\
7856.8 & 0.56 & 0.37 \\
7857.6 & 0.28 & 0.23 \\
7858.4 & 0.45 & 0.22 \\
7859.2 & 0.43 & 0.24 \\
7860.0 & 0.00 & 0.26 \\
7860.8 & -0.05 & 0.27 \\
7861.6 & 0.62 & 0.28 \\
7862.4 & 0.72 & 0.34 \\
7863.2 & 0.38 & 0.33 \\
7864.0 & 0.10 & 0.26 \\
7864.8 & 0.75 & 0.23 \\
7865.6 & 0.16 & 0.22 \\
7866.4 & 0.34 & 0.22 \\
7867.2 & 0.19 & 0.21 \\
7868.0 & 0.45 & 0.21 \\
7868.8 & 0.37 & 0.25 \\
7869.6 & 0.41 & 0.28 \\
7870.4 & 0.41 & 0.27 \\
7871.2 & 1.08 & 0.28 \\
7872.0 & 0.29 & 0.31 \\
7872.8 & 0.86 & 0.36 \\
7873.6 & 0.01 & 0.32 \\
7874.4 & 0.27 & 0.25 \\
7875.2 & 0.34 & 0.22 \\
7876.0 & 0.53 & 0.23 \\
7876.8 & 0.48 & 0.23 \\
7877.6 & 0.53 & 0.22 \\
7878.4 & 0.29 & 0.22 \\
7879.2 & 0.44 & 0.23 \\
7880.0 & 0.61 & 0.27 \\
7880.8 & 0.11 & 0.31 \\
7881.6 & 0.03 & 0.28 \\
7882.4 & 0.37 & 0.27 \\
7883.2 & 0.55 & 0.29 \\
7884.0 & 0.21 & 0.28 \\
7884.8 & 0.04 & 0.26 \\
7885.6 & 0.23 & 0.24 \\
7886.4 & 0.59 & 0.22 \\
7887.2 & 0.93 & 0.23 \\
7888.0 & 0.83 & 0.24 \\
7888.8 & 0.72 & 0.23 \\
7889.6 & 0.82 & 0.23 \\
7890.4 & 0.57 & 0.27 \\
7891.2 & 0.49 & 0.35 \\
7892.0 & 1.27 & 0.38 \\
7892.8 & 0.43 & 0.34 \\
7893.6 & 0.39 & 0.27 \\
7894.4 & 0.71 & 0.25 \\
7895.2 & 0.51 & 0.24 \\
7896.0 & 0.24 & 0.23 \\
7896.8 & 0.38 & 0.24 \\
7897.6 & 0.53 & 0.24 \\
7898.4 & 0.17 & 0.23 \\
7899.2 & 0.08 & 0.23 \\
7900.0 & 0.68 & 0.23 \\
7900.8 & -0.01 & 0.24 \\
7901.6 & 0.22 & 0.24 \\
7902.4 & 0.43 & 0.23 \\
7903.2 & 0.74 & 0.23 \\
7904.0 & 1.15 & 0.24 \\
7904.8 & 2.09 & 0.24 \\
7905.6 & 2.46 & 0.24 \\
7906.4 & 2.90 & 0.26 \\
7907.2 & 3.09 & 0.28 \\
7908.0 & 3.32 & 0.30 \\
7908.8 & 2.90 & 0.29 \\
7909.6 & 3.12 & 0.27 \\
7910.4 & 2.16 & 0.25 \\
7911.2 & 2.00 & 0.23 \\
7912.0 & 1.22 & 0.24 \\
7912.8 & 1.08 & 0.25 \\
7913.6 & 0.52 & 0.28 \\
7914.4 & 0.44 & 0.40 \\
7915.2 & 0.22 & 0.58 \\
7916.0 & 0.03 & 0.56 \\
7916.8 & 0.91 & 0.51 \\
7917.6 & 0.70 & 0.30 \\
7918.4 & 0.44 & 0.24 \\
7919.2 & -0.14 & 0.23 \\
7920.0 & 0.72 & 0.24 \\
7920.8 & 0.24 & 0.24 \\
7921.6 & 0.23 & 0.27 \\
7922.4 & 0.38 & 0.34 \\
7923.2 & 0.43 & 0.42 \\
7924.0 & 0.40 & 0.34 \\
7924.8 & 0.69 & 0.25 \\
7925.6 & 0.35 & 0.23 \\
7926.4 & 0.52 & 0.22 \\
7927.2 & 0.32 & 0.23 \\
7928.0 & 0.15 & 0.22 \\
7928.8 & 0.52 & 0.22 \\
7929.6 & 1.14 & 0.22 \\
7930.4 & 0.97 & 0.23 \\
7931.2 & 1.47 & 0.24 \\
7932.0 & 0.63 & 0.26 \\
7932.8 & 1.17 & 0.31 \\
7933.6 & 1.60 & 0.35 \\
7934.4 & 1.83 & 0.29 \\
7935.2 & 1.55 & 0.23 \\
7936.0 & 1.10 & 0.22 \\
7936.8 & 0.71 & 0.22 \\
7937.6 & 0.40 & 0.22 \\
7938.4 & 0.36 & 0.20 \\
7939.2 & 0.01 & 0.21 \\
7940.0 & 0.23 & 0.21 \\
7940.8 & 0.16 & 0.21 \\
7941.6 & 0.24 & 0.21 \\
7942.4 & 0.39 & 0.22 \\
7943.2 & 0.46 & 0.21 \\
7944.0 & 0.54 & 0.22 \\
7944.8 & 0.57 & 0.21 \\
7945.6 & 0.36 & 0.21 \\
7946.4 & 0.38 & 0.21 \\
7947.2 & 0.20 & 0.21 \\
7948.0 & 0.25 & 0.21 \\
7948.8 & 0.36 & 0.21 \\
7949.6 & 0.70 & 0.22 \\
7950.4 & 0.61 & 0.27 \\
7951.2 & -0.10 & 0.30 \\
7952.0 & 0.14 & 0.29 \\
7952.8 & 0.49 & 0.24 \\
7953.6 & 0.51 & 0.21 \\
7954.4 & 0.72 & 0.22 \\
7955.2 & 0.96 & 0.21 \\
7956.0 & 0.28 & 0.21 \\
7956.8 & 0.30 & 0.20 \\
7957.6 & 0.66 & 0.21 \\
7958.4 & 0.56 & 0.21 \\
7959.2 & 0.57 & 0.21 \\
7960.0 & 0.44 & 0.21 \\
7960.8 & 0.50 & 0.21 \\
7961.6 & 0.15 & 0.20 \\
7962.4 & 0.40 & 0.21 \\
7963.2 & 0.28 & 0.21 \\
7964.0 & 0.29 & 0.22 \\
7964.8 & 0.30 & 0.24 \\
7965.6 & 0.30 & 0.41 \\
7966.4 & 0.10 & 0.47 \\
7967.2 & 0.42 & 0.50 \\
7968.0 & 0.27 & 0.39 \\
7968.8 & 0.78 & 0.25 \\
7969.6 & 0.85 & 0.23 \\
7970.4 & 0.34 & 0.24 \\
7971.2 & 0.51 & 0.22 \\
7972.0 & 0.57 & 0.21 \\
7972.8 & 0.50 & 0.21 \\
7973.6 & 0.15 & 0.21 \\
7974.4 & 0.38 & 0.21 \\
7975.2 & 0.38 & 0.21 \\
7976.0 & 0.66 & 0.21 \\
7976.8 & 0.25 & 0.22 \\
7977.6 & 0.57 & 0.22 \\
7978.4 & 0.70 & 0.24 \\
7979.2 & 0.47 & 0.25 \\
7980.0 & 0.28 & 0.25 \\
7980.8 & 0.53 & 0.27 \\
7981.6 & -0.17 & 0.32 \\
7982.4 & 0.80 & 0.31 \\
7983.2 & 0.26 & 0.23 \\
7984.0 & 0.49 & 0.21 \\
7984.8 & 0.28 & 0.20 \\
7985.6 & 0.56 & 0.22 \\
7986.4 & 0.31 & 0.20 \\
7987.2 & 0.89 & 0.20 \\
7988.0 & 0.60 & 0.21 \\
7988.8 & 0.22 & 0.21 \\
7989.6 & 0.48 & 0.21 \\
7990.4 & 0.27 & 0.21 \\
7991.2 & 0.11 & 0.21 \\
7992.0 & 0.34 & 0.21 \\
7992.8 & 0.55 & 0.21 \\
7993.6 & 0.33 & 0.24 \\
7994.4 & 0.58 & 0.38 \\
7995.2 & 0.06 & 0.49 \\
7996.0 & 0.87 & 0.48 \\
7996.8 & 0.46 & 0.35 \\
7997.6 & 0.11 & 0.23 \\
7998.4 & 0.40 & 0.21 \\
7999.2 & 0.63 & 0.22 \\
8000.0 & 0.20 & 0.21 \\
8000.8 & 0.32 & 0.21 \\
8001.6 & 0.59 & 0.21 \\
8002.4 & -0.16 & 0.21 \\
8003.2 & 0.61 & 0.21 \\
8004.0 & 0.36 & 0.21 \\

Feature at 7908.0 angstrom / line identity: H-alpha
